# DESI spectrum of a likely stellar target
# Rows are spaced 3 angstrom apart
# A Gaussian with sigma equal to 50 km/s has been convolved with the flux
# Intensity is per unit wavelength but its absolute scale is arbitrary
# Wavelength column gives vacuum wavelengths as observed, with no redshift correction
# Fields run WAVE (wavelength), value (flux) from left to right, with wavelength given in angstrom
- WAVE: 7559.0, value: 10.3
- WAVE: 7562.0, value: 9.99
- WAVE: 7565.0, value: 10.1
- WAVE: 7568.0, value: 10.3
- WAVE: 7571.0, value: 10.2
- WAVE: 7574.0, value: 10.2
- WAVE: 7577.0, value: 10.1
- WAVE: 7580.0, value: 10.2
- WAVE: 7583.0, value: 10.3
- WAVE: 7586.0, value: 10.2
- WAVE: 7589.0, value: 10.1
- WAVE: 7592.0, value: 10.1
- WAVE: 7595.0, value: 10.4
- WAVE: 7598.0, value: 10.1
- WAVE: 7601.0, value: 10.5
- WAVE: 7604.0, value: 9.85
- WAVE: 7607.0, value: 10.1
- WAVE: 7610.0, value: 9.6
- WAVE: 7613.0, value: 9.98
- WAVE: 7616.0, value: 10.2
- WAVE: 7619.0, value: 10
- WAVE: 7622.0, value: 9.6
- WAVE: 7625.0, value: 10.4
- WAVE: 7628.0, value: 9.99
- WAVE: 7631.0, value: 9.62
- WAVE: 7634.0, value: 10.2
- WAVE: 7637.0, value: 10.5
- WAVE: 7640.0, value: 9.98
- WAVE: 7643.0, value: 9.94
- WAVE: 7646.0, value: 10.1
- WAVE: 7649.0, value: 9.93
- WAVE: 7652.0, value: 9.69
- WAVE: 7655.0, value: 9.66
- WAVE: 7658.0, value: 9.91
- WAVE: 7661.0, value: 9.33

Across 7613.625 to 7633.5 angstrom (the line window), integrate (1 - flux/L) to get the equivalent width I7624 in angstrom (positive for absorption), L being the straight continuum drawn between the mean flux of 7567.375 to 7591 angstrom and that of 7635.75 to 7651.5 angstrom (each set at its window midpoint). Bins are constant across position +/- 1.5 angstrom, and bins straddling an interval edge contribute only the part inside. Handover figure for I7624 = 0.2 angstrom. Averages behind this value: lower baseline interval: 10.2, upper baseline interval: 10.1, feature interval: 9.98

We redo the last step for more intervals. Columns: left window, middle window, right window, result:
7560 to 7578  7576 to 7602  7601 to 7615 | -0.4 angstrom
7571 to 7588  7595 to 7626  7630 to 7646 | 0.3 angstrom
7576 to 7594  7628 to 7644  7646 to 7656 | -0.2 angstrom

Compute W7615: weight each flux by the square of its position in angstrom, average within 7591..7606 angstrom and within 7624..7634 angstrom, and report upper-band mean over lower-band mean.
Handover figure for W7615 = 1.0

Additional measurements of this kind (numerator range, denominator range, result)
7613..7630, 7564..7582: 1.00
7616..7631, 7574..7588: 0.99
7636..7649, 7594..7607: 1.00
